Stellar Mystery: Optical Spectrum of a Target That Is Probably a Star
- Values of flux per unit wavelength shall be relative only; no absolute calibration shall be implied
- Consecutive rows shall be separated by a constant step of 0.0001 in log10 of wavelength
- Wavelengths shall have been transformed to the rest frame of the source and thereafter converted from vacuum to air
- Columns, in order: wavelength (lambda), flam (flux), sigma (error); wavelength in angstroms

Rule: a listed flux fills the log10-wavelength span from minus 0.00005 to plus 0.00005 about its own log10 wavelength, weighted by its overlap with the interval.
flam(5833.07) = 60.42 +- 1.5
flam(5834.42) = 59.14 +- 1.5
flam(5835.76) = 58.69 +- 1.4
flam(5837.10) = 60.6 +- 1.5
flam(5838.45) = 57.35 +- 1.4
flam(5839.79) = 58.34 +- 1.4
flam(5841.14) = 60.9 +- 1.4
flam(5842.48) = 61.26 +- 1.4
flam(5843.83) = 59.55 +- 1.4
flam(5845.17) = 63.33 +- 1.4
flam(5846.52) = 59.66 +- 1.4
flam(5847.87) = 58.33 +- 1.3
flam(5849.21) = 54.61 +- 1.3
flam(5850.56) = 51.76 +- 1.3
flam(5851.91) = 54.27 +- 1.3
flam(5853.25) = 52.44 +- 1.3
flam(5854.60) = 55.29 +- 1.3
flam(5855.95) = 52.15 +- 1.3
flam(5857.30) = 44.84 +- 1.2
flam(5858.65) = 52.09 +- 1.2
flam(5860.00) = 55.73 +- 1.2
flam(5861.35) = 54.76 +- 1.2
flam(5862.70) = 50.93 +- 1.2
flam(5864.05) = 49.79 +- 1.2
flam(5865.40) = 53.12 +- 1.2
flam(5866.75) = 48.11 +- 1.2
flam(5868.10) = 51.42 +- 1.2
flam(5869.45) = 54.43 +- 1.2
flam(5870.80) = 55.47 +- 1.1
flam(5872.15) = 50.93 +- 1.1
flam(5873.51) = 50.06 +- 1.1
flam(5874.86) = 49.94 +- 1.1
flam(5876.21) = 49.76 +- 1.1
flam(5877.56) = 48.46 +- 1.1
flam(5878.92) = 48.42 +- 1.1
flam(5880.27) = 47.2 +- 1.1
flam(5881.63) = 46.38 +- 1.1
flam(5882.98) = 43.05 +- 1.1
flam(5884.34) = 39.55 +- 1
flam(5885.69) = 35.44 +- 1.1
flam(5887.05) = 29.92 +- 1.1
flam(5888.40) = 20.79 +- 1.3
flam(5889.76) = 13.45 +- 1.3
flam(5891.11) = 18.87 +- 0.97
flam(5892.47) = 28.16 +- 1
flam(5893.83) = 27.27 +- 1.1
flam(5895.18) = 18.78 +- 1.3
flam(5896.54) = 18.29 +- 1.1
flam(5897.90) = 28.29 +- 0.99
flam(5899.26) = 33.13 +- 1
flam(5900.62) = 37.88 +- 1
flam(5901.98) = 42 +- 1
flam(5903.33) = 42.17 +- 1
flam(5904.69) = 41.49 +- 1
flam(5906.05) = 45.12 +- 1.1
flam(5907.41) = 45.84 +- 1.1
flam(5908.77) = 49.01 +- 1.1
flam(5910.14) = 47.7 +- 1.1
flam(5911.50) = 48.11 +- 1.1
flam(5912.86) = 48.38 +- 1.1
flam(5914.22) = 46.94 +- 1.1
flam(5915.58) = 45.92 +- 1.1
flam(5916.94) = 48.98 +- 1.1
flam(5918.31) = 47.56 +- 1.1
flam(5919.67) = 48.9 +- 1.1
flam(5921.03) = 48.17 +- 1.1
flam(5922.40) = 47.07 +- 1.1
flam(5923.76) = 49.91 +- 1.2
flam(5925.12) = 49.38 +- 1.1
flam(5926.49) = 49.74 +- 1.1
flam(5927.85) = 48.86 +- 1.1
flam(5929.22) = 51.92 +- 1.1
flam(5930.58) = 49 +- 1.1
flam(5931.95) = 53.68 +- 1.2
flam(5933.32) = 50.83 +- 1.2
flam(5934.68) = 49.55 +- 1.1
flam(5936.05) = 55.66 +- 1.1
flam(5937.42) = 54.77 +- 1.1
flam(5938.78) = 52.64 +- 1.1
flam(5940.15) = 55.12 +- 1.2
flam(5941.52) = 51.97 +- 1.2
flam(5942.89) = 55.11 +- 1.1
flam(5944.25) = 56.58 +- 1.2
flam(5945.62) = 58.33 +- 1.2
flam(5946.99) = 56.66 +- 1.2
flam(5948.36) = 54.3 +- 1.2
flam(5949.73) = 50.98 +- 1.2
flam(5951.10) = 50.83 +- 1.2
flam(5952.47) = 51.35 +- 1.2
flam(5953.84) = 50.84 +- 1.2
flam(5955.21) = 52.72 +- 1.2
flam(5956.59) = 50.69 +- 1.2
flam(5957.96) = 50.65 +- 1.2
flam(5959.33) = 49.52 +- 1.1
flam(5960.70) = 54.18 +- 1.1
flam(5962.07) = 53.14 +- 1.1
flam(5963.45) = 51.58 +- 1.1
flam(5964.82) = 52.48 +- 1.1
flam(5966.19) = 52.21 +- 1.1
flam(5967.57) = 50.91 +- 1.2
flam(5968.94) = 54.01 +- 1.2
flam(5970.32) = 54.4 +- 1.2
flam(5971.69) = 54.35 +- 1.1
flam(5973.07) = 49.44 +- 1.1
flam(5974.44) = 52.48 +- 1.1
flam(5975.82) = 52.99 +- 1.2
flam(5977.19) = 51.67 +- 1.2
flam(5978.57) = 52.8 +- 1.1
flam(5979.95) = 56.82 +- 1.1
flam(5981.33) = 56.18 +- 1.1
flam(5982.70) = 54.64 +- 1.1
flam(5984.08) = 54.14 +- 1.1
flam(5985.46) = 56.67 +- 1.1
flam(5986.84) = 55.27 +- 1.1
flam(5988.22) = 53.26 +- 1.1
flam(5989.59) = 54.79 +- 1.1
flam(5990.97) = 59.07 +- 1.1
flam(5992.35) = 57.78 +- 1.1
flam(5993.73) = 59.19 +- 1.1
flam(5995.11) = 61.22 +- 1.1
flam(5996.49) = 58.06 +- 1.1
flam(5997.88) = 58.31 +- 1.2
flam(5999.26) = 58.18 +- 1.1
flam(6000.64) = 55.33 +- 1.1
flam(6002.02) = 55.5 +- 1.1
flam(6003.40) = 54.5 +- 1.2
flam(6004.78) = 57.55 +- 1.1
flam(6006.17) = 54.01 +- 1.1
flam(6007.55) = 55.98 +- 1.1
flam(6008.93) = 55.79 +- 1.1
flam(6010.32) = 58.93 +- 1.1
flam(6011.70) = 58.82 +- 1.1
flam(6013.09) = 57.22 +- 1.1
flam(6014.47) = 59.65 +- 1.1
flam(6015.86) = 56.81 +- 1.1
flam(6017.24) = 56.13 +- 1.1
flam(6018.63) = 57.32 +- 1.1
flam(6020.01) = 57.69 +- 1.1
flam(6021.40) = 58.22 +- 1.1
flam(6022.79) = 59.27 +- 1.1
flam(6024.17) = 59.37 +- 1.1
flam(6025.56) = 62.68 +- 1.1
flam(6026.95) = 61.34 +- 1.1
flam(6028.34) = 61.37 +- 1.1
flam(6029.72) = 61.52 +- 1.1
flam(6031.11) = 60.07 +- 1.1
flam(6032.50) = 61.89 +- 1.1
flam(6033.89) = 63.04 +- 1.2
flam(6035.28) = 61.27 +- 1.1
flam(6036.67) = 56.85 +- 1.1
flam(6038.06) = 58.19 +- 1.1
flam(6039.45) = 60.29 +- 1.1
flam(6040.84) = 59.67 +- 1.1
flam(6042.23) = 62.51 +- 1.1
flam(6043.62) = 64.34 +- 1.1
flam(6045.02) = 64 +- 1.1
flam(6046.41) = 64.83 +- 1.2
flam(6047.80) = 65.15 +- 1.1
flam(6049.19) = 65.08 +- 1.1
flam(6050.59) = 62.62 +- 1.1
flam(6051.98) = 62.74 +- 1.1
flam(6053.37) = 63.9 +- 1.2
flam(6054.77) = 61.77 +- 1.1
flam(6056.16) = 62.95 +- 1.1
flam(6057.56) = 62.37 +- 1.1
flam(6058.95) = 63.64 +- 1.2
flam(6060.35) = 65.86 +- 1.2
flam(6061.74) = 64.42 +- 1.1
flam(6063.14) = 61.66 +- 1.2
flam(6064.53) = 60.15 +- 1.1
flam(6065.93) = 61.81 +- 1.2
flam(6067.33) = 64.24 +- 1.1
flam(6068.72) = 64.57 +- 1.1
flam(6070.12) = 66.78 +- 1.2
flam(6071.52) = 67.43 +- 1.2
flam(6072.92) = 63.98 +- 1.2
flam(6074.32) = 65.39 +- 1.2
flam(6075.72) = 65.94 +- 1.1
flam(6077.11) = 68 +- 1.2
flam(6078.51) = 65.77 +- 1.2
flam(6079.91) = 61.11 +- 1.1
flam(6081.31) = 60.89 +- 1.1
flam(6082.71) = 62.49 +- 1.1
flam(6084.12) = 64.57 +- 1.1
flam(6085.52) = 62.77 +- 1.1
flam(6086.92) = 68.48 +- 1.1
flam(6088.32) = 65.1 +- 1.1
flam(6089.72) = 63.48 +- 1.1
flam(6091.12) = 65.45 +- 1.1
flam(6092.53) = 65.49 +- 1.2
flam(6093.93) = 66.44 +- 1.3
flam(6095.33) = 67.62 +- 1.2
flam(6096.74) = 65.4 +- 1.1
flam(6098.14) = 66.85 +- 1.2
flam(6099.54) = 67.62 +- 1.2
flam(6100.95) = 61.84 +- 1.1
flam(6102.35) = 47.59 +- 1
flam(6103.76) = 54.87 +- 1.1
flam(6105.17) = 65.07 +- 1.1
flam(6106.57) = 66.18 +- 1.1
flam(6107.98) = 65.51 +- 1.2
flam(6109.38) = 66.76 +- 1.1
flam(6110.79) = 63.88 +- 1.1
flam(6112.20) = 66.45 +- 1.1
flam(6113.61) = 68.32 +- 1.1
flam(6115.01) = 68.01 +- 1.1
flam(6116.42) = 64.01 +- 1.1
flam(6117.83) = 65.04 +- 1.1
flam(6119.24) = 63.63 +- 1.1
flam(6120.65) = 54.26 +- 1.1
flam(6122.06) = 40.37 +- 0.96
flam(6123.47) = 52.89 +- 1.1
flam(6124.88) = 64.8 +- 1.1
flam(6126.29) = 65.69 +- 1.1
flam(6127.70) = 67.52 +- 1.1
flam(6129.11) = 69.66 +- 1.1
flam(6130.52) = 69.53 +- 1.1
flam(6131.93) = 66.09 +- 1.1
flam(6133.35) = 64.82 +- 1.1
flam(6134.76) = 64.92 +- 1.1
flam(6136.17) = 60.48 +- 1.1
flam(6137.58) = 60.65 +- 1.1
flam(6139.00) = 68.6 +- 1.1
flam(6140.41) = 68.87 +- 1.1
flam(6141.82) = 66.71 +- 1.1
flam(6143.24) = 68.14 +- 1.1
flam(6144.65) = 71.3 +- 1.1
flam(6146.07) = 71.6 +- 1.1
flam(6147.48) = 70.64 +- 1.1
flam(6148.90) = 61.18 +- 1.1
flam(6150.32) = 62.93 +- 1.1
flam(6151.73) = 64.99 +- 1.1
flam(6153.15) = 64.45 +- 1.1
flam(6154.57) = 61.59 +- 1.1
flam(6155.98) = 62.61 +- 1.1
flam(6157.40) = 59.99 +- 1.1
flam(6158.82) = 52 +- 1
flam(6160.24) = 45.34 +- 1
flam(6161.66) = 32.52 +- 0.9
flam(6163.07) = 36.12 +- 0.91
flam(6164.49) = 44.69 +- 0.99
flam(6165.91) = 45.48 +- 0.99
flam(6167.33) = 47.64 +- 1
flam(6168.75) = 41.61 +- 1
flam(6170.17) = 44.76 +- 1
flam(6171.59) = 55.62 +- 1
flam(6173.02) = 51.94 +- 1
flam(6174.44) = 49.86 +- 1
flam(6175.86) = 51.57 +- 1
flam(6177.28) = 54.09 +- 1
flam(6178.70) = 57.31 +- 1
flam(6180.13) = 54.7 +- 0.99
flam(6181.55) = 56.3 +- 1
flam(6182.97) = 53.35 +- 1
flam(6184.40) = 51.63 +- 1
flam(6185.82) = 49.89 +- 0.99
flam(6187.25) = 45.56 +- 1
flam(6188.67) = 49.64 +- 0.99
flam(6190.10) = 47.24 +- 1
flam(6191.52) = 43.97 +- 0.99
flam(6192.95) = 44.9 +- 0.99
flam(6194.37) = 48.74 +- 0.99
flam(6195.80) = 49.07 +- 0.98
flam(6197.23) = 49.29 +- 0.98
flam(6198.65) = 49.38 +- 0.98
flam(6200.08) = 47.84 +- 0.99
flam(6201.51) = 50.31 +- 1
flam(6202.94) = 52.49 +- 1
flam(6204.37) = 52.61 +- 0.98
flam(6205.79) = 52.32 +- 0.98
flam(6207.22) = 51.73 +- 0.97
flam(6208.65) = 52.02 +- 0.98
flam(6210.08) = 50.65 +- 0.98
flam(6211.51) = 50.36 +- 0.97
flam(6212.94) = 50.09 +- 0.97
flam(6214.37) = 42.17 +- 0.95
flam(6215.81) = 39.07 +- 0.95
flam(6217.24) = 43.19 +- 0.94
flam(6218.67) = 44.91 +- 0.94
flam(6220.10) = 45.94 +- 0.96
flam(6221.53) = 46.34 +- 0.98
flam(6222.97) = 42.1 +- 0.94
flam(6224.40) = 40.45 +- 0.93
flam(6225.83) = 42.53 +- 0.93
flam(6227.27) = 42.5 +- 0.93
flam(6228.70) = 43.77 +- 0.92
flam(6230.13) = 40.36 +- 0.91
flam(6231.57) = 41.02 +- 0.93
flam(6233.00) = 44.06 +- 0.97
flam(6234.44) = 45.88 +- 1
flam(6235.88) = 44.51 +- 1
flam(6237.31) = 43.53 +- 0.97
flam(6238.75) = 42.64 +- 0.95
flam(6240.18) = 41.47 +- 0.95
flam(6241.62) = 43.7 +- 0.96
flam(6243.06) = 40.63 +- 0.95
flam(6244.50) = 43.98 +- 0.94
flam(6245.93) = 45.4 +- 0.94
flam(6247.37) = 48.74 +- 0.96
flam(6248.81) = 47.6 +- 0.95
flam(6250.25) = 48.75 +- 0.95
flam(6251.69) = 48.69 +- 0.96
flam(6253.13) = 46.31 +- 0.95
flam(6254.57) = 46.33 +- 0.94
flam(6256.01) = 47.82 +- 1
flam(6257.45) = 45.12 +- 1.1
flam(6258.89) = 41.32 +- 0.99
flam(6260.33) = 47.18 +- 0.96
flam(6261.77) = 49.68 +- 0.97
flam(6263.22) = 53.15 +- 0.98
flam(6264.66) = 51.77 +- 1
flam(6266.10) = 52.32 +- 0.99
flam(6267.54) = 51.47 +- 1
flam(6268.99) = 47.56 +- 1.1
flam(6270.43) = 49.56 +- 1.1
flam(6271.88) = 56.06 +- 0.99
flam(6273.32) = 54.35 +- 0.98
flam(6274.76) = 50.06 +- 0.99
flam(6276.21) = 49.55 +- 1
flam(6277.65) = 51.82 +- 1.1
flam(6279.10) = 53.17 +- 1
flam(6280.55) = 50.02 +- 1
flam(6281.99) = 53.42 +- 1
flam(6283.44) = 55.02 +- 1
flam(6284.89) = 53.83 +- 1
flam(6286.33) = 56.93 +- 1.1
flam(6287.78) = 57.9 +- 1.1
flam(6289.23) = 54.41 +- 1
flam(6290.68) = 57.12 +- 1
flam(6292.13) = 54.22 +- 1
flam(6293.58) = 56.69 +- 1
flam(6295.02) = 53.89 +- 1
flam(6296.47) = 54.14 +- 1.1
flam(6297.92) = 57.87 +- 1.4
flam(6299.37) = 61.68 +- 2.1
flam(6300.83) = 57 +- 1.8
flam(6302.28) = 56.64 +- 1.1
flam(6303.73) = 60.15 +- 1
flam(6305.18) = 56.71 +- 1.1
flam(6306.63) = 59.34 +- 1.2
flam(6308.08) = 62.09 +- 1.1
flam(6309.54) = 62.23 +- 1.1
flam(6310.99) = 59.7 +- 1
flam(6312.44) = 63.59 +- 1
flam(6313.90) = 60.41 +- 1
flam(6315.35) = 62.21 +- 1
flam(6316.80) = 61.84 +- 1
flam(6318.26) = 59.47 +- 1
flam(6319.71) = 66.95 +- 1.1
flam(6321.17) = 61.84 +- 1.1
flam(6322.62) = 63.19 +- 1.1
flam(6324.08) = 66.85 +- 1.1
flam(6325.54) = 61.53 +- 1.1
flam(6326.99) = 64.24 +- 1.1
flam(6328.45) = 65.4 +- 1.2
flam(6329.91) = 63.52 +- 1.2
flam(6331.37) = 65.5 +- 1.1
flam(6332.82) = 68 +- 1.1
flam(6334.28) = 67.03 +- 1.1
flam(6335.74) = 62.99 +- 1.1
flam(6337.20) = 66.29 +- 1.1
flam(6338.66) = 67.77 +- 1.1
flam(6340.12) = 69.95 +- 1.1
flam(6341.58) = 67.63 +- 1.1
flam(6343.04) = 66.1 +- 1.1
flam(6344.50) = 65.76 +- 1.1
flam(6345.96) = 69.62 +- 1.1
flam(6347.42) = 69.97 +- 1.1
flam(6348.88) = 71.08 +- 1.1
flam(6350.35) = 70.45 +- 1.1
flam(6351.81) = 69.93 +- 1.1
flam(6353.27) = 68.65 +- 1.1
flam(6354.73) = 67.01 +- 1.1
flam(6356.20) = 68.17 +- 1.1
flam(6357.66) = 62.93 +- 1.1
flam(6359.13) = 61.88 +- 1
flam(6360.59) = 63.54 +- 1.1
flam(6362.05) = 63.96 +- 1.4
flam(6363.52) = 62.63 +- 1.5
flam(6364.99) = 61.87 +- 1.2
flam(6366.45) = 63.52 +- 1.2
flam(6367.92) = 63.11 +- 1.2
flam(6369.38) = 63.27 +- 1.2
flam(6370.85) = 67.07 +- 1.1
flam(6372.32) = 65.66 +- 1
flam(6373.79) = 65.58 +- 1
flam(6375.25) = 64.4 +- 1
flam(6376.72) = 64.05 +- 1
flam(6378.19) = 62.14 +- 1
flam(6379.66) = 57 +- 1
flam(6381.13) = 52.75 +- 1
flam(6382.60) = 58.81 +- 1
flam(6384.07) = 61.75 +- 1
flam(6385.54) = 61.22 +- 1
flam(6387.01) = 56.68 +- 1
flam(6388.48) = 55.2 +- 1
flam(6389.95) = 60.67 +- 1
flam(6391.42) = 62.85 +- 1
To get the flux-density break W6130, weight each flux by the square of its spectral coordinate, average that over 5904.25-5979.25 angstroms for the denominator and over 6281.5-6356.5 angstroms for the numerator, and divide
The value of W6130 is 1.4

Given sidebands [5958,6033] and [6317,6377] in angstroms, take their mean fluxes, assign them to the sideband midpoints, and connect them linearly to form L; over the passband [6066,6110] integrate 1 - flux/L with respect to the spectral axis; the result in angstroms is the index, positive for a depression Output -4.2 angstroms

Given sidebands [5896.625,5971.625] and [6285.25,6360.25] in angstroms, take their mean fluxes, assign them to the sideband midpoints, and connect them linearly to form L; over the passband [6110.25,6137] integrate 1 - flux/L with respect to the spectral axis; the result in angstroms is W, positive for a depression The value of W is -3.4 angstroms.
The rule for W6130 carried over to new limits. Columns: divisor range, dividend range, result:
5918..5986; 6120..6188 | 1.17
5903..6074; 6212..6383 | 1.11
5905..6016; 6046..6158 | 1.27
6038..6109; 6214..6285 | 0.78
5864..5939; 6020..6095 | 1.52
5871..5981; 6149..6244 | 1.13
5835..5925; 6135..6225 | 1.25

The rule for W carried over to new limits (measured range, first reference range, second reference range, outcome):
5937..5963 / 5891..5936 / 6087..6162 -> -3.7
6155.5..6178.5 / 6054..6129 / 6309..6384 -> 5.5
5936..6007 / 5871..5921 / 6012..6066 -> -4.5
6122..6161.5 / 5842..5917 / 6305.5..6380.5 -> -4.9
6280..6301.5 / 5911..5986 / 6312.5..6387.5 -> 2.4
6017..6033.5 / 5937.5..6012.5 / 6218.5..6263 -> -2.3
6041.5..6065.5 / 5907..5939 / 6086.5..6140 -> -1.7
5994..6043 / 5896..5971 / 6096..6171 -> -4.4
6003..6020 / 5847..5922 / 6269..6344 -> -2.8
